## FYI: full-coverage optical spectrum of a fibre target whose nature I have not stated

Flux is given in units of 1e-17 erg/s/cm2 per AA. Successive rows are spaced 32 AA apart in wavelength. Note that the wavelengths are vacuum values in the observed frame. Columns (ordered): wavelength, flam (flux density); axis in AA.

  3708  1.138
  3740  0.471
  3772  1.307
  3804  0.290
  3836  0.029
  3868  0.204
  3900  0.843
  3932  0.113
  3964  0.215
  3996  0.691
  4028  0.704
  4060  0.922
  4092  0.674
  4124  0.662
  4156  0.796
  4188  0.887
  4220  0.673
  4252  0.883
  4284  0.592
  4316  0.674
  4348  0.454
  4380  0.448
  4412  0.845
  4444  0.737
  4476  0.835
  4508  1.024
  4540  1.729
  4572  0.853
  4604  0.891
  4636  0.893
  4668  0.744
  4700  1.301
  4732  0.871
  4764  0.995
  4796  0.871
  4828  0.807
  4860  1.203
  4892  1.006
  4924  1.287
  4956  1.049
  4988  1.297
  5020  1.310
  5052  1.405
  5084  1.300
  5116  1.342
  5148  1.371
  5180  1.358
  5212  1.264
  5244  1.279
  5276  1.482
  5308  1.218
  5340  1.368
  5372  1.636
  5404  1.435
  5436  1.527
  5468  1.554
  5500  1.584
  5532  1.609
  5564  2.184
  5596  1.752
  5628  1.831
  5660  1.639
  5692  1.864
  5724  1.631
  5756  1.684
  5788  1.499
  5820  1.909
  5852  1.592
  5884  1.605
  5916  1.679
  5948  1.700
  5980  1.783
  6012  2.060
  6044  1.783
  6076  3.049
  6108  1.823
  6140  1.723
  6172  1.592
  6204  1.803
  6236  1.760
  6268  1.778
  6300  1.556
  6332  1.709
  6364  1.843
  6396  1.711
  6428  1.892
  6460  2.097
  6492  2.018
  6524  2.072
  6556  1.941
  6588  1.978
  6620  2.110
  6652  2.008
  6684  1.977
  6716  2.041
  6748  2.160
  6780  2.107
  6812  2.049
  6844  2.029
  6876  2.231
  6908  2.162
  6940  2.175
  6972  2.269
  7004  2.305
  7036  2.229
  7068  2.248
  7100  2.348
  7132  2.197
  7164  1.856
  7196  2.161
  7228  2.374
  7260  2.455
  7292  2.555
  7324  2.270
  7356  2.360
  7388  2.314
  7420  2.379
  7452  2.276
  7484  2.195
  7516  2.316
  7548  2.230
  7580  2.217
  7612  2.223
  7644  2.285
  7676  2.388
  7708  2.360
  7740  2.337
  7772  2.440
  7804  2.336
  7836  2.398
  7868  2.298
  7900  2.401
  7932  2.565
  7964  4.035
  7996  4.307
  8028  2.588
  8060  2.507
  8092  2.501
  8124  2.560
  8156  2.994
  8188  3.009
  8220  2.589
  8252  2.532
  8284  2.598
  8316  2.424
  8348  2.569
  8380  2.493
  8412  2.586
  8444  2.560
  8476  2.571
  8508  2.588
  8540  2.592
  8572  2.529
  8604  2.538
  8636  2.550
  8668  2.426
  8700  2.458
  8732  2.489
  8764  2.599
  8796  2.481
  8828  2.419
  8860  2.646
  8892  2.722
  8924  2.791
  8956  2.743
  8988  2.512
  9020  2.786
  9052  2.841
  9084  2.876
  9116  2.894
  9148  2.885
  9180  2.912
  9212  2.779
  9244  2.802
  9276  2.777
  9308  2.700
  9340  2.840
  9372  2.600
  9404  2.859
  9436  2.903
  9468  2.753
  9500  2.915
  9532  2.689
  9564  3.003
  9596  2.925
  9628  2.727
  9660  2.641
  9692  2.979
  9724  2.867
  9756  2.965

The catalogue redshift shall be 0.215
